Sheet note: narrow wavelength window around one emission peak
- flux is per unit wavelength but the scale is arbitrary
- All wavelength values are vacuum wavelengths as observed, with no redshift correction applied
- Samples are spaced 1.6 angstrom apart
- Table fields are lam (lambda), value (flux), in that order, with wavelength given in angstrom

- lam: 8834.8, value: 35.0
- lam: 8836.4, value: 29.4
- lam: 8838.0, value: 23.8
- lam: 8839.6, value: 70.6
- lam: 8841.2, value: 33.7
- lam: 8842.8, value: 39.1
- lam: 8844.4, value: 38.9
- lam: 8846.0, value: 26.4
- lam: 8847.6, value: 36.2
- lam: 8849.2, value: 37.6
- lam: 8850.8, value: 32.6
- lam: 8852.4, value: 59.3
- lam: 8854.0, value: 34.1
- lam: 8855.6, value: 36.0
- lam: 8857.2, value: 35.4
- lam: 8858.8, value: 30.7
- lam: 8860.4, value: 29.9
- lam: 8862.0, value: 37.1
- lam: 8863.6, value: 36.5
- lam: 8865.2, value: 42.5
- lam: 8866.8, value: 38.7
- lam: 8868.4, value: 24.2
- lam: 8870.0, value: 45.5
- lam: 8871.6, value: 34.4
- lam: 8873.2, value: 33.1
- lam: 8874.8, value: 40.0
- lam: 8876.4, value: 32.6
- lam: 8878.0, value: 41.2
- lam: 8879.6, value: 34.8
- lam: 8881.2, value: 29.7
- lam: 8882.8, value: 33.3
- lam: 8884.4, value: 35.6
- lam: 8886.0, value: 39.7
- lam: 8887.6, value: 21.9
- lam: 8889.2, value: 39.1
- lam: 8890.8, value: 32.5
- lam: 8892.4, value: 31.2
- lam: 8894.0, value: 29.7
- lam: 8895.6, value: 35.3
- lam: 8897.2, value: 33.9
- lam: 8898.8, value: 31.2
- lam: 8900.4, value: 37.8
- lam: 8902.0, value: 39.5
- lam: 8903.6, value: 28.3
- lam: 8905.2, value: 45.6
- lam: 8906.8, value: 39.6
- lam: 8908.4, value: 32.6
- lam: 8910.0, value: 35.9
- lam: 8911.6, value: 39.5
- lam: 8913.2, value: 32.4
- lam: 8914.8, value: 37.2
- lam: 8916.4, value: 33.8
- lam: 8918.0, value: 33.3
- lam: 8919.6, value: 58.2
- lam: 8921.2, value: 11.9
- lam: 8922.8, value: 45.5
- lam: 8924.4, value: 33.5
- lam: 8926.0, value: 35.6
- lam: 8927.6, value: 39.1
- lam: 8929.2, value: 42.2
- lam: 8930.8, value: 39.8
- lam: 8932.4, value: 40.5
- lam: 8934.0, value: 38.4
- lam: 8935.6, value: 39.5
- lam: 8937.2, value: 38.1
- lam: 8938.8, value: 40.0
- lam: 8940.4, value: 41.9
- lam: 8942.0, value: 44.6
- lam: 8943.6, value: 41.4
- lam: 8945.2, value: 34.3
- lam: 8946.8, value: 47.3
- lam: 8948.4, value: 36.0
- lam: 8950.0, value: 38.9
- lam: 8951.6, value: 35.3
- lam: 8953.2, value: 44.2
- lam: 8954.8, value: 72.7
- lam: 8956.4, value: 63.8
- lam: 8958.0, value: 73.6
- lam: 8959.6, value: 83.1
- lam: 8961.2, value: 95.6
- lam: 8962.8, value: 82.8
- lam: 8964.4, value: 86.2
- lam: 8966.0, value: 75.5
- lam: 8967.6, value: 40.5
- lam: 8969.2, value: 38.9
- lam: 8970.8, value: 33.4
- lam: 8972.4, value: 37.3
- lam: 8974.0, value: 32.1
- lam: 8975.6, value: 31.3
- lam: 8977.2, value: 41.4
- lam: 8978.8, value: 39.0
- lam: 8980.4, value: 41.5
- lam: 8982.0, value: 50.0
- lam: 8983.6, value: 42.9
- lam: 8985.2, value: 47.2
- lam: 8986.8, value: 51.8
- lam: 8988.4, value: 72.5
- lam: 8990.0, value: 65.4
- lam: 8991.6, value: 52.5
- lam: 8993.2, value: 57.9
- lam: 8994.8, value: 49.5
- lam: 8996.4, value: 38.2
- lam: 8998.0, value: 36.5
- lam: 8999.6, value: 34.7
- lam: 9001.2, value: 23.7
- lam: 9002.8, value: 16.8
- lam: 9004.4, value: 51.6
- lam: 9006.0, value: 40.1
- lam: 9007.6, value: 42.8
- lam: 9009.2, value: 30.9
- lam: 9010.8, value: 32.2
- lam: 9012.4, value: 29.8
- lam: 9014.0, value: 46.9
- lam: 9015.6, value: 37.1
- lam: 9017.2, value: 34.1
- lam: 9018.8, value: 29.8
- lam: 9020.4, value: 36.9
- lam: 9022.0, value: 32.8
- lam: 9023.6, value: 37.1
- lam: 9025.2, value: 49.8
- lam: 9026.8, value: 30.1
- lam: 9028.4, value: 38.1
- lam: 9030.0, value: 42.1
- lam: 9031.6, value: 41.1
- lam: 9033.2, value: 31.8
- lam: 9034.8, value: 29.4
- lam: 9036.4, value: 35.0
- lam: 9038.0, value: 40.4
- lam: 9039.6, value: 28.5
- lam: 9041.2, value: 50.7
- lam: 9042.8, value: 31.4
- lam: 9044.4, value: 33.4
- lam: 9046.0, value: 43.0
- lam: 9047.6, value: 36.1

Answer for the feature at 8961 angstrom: Halpha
